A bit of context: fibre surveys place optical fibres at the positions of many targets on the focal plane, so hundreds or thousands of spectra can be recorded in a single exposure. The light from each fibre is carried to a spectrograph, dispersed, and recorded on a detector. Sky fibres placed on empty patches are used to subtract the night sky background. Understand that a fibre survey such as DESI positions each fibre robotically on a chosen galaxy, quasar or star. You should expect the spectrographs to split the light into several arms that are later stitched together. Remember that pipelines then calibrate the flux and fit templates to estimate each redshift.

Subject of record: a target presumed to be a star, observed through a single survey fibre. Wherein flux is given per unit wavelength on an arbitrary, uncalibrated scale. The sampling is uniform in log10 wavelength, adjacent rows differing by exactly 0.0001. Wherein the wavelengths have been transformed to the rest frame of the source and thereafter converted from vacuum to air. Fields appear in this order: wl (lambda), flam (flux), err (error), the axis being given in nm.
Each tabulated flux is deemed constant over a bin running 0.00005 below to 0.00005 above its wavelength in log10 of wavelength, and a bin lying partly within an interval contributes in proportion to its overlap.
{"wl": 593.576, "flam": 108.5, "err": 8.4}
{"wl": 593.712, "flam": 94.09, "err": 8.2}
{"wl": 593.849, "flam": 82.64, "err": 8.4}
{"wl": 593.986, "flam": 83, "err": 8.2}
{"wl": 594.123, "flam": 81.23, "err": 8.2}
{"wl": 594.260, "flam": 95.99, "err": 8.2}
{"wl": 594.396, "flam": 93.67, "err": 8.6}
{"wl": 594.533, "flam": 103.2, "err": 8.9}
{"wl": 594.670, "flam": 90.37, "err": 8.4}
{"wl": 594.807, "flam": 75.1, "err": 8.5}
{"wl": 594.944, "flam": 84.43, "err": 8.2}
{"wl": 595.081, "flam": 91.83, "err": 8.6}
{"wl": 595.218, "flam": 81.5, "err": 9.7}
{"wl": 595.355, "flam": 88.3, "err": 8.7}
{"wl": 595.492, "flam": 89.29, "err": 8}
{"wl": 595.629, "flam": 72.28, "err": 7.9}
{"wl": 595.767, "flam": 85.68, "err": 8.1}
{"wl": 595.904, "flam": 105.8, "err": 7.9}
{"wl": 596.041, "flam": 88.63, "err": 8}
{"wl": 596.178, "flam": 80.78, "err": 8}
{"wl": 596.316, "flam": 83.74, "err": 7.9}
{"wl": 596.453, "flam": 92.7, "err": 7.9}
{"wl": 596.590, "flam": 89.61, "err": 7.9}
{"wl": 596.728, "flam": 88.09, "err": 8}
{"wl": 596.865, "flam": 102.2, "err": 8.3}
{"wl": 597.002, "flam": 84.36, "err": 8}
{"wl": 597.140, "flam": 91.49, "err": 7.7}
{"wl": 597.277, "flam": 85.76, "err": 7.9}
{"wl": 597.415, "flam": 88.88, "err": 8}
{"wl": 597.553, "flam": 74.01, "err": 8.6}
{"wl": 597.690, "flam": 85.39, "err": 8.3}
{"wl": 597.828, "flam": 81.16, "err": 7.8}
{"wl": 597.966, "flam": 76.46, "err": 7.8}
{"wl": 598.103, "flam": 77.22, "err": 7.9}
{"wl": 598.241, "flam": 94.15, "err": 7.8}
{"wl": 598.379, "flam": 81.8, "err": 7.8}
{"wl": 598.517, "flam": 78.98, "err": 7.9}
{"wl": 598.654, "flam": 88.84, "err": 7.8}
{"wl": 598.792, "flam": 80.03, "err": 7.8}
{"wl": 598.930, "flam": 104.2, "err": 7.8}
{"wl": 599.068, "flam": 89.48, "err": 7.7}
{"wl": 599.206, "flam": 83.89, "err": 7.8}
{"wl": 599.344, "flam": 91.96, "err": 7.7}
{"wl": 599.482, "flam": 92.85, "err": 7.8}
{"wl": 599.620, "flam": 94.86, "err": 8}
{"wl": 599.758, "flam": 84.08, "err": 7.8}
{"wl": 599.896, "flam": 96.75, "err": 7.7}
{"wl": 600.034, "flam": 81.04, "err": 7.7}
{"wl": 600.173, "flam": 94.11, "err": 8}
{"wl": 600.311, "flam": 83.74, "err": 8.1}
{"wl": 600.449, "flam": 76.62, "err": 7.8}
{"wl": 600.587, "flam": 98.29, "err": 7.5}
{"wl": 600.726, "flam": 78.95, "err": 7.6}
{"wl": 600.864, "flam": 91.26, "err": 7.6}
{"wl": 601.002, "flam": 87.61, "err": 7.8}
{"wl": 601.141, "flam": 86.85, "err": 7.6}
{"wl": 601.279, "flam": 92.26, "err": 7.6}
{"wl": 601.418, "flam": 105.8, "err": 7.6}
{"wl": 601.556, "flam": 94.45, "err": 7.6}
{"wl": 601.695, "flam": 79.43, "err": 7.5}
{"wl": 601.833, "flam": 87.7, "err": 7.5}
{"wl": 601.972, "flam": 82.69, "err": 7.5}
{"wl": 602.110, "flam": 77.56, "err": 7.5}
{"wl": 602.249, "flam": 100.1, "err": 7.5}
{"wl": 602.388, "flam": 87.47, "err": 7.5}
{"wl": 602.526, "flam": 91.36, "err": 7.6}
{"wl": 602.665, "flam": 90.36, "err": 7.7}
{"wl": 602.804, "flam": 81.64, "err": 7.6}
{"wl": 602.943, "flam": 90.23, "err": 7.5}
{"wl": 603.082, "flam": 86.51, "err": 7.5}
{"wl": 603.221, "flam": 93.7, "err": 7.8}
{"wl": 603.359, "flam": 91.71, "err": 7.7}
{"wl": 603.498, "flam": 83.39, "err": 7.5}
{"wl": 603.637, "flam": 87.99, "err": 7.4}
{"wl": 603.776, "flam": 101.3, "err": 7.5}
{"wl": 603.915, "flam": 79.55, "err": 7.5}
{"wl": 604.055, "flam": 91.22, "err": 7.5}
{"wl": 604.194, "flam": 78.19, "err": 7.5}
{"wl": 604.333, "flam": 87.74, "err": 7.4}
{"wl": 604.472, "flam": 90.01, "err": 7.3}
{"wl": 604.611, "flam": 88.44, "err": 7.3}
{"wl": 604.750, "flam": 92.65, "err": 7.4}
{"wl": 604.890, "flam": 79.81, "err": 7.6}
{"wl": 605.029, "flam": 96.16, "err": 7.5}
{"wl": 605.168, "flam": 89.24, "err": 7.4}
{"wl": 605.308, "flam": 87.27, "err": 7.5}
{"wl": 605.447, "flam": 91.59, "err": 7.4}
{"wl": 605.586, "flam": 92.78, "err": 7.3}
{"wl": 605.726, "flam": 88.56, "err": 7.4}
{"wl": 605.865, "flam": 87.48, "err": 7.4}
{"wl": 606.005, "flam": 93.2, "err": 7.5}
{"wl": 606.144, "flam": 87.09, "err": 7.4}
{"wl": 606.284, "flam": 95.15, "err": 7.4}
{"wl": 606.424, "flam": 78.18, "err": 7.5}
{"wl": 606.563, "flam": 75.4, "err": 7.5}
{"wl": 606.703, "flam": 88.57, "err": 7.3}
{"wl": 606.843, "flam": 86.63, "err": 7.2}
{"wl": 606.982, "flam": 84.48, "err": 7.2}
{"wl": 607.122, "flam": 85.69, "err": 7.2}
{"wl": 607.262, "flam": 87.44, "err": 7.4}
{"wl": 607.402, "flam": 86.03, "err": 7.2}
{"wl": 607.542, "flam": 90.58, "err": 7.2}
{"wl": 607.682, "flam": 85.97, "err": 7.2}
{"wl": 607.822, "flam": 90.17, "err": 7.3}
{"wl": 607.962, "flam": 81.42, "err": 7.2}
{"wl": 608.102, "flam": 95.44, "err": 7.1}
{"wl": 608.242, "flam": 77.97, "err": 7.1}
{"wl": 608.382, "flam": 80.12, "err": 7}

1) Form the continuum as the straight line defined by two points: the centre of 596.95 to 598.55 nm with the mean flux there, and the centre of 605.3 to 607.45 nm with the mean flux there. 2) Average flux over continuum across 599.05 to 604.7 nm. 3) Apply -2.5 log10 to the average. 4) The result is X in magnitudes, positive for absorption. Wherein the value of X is -0.04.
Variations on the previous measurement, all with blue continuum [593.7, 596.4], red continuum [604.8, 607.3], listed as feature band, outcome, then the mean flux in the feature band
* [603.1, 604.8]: -0.02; 88.7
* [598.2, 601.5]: -0.02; 89.1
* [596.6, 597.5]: -0.03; 89.7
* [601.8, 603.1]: 0.00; 87.6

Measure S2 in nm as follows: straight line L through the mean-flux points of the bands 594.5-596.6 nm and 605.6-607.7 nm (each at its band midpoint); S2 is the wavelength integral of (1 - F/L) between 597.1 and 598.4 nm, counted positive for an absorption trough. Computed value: 0.06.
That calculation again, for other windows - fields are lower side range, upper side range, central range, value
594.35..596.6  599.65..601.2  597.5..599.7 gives 0.039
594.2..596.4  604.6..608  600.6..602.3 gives -0.020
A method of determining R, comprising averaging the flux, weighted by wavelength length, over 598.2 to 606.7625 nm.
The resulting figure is 88.4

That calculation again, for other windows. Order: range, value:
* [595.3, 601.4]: 87.5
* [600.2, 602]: 88.4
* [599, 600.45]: 88.7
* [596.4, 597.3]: 90.9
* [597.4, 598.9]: 82.8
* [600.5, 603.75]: 89.1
